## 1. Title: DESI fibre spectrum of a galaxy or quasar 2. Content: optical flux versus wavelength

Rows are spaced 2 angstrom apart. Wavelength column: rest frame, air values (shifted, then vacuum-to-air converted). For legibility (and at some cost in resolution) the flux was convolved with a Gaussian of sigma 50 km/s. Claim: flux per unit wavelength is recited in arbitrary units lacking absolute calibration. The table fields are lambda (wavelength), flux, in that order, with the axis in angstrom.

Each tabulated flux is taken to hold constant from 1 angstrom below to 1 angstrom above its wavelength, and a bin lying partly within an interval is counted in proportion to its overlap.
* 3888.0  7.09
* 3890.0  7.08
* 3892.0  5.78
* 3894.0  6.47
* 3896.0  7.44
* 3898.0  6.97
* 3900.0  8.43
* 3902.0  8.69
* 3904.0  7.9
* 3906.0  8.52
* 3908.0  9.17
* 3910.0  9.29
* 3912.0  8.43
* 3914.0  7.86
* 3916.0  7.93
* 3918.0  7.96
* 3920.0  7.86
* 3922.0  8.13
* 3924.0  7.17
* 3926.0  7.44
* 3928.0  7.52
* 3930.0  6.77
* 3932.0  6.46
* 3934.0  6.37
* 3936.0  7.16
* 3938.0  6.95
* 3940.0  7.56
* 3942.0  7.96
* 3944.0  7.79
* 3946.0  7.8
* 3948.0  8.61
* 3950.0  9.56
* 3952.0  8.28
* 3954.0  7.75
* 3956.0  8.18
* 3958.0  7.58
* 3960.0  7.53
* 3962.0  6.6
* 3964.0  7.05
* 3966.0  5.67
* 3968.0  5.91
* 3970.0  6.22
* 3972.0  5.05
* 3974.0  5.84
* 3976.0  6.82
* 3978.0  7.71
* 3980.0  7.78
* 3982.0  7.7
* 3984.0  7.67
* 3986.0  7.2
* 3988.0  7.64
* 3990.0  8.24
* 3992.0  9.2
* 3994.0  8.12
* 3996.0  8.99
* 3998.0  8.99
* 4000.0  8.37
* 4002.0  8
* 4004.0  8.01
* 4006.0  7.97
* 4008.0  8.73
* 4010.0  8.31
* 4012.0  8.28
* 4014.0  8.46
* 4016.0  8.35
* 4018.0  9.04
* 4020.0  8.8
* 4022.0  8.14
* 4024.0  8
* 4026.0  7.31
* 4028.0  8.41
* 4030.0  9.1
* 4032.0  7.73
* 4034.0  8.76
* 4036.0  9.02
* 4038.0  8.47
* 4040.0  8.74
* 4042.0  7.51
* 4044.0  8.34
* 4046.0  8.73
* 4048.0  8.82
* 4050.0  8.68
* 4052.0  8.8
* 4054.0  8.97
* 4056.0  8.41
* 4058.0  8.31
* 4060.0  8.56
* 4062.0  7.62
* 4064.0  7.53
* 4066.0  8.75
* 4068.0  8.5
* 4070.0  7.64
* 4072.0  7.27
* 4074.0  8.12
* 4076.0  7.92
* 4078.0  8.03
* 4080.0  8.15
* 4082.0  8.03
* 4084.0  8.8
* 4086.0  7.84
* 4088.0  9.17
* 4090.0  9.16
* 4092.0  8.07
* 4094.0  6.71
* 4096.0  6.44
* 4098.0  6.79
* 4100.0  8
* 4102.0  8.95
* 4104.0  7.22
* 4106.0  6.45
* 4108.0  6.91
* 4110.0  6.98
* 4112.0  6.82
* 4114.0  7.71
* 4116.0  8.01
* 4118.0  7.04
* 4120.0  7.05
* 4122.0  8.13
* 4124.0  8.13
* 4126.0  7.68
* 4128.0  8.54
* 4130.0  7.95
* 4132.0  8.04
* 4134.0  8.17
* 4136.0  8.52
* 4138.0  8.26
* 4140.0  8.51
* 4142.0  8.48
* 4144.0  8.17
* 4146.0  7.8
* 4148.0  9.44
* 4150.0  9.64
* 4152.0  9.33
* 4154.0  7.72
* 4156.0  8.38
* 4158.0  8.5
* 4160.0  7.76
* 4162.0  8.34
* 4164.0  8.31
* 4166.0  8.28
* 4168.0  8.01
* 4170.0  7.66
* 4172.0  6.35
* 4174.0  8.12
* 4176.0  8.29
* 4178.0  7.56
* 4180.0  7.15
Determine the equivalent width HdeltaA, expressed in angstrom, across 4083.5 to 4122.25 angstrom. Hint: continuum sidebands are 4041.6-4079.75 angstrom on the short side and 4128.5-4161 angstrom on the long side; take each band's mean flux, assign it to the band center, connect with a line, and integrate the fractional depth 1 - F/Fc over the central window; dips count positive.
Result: 3.5 angstrom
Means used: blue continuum 8.25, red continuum 8.42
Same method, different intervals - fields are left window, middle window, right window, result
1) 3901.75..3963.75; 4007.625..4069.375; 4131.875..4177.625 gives -3.0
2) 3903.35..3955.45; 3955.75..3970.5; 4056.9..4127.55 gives 2.0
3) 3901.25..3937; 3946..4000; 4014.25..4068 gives 3.5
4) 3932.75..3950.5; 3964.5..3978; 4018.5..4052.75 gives 3.1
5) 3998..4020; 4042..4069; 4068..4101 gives -1.1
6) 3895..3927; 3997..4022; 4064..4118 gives -1.7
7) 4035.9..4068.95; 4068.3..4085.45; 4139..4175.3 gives 0.8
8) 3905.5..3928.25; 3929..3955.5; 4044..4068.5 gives 1.8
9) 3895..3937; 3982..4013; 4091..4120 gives -2.7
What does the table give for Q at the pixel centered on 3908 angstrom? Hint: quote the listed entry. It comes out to 9.17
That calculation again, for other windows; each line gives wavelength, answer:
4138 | 8.26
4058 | 8.31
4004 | 8.01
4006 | 7.97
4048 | 8.82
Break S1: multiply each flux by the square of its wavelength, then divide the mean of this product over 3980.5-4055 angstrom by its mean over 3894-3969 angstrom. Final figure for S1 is 1.14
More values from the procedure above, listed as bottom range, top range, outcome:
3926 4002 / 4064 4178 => 1.15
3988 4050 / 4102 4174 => 1.00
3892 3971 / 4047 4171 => 1.16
